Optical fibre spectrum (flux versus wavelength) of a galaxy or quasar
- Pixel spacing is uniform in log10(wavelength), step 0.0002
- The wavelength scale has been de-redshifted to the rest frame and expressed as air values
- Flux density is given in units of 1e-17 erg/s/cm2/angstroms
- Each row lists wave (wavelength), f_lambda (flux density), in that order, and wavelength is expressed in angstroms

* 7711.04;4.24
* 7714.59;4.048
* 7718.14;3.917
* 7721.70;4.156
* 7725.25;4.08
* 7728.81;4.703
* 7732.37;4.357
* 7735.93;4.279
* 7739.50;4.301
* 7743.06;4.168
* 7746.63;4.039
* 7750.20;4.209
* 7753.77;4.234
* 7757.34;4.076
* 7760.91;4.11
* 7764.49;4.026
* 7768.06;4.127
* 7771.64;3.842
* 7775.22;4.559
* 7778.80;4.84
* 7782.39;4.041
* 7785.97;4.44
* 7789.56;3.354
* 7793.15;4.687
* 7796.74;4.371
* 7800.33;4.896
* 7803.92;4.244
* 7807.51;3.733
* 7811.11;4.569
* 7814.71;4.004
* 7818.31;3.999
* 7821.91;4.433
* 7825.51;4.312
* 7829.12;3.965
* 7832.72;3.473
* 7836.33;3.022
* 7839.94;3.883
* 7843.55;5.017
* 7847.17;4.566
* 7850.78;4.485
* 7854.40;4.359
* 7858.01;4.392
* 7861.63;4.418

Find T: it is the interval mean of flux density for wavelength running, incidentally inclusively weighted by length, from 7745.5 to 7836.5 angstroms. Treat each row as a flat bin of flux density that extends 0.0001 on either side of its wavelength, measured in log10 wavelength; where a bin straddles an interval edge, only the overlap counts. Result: 4.16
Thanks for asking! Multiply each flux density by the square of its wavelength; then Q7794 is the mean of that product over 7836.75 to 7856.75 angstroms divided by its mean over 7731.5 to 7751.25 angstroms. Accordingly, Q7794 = 1.06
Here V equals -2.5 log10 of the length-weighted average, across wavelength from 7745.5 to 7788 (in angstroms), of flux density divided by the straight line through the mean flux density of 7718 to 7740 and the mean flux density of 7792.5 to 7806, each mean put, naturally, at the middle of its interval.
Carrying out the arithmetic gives 0.05 mag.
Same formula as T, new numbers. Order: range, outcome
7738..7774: 4.12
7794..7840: 4.09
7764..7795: 4.22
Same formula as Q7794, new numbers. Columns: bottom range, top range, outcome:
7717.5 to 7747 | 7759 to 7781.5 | 1.01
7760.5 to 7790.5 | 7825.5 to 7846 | 0.96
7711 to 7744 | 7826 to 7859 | 1.01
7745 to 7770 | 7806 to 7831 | 1.02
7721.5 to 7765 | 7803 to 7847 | 0.99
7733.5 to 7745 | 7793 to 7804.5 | 1.09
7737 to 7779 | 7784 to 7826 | 1.03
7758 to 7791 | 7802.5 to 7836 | 0.98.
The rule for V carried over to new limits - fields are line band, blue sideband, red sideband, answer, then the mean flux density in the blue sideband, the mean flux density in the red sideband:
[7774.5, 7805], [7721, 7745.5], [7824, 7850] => -0.056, 4.29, 4.05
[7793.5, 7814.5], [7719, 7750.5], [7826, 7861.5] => -0.044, 4.25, 4.15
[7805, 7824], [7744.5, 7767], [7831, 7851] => -0.023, 4.12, 4.04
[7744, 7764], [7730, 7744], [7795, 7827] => 0.044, 4.3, 4.29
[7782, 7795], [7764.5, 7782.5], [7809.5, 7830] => 0.031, 4.28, 4.22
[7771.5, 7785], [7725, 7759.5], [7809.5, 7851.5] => -0.046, 4.25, 4.13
